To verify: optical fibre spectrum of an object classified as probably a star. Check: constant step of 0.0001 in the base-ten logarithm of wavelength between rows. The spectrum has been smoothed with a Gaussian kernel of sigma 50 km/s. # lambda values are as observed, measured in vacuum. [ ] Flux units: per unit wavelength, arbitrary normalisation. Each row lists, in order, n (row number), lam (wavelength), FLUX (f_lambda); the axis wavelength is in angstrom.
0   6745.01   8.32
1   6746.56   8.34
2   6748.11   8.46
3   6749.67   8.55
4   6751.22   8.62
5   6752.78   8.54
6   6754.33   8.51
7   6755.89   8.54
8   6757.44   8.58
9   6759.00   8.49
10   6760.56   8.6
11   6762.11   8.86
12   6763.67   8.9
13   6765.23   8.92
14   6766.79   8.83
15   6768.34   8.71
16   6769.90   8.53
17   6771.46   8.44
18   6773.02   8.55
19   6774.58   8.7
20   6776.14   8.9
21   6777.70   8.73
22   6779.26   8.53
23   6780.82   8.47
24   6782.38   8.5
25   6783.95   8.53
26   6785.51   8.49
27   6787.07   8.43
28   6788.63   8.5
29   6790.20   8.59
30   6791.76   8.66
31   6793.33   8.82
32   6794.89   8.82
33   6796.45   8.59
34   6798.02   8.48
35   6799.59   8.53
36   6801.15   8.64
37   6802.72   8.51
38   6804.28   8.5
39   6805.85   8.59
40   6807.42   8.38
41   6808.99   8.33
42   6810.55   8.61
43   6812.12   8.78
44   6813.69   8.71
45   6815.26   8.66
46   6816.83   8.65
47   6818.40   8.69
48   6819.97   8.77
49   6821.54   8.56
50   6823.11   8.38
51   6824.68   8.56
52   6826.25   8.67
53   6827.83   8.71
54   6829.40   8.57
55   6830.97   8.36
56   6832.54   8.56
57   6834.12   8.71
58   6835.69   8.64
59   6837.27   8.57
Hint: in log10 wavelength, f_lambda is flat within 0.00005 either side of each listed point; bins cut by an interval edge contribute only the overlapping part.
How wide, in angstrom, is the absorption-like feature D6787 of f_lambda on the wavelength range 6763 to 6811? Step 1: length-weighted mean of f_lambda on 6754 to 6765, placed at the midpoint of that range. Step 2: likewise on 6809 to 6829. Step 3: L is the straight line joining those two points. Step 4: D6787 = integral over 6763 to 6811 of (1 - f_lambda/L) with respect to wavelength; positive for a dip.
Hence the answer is 0.2 angstrom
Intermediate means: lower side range 8.66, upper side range 8.63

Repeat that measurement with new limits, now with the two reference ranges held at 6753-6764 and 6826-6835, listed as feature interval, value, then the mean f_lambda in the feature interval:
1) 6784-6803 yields 0.0 angstrom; 8.59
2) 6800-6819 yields 0.0 angstrom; 8.59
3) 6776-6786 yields 0.0 angstrom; 8.57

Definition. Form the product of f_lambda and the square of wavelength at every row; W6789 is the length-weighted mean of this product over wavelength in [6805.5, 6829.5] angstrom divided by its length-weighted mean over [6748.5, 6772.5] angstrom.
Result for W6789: 1.01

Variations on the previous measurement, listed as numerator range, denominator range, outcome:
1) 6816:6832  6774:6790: 1.01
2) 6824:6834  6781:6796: 1.01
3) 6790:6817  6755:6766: 1.00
